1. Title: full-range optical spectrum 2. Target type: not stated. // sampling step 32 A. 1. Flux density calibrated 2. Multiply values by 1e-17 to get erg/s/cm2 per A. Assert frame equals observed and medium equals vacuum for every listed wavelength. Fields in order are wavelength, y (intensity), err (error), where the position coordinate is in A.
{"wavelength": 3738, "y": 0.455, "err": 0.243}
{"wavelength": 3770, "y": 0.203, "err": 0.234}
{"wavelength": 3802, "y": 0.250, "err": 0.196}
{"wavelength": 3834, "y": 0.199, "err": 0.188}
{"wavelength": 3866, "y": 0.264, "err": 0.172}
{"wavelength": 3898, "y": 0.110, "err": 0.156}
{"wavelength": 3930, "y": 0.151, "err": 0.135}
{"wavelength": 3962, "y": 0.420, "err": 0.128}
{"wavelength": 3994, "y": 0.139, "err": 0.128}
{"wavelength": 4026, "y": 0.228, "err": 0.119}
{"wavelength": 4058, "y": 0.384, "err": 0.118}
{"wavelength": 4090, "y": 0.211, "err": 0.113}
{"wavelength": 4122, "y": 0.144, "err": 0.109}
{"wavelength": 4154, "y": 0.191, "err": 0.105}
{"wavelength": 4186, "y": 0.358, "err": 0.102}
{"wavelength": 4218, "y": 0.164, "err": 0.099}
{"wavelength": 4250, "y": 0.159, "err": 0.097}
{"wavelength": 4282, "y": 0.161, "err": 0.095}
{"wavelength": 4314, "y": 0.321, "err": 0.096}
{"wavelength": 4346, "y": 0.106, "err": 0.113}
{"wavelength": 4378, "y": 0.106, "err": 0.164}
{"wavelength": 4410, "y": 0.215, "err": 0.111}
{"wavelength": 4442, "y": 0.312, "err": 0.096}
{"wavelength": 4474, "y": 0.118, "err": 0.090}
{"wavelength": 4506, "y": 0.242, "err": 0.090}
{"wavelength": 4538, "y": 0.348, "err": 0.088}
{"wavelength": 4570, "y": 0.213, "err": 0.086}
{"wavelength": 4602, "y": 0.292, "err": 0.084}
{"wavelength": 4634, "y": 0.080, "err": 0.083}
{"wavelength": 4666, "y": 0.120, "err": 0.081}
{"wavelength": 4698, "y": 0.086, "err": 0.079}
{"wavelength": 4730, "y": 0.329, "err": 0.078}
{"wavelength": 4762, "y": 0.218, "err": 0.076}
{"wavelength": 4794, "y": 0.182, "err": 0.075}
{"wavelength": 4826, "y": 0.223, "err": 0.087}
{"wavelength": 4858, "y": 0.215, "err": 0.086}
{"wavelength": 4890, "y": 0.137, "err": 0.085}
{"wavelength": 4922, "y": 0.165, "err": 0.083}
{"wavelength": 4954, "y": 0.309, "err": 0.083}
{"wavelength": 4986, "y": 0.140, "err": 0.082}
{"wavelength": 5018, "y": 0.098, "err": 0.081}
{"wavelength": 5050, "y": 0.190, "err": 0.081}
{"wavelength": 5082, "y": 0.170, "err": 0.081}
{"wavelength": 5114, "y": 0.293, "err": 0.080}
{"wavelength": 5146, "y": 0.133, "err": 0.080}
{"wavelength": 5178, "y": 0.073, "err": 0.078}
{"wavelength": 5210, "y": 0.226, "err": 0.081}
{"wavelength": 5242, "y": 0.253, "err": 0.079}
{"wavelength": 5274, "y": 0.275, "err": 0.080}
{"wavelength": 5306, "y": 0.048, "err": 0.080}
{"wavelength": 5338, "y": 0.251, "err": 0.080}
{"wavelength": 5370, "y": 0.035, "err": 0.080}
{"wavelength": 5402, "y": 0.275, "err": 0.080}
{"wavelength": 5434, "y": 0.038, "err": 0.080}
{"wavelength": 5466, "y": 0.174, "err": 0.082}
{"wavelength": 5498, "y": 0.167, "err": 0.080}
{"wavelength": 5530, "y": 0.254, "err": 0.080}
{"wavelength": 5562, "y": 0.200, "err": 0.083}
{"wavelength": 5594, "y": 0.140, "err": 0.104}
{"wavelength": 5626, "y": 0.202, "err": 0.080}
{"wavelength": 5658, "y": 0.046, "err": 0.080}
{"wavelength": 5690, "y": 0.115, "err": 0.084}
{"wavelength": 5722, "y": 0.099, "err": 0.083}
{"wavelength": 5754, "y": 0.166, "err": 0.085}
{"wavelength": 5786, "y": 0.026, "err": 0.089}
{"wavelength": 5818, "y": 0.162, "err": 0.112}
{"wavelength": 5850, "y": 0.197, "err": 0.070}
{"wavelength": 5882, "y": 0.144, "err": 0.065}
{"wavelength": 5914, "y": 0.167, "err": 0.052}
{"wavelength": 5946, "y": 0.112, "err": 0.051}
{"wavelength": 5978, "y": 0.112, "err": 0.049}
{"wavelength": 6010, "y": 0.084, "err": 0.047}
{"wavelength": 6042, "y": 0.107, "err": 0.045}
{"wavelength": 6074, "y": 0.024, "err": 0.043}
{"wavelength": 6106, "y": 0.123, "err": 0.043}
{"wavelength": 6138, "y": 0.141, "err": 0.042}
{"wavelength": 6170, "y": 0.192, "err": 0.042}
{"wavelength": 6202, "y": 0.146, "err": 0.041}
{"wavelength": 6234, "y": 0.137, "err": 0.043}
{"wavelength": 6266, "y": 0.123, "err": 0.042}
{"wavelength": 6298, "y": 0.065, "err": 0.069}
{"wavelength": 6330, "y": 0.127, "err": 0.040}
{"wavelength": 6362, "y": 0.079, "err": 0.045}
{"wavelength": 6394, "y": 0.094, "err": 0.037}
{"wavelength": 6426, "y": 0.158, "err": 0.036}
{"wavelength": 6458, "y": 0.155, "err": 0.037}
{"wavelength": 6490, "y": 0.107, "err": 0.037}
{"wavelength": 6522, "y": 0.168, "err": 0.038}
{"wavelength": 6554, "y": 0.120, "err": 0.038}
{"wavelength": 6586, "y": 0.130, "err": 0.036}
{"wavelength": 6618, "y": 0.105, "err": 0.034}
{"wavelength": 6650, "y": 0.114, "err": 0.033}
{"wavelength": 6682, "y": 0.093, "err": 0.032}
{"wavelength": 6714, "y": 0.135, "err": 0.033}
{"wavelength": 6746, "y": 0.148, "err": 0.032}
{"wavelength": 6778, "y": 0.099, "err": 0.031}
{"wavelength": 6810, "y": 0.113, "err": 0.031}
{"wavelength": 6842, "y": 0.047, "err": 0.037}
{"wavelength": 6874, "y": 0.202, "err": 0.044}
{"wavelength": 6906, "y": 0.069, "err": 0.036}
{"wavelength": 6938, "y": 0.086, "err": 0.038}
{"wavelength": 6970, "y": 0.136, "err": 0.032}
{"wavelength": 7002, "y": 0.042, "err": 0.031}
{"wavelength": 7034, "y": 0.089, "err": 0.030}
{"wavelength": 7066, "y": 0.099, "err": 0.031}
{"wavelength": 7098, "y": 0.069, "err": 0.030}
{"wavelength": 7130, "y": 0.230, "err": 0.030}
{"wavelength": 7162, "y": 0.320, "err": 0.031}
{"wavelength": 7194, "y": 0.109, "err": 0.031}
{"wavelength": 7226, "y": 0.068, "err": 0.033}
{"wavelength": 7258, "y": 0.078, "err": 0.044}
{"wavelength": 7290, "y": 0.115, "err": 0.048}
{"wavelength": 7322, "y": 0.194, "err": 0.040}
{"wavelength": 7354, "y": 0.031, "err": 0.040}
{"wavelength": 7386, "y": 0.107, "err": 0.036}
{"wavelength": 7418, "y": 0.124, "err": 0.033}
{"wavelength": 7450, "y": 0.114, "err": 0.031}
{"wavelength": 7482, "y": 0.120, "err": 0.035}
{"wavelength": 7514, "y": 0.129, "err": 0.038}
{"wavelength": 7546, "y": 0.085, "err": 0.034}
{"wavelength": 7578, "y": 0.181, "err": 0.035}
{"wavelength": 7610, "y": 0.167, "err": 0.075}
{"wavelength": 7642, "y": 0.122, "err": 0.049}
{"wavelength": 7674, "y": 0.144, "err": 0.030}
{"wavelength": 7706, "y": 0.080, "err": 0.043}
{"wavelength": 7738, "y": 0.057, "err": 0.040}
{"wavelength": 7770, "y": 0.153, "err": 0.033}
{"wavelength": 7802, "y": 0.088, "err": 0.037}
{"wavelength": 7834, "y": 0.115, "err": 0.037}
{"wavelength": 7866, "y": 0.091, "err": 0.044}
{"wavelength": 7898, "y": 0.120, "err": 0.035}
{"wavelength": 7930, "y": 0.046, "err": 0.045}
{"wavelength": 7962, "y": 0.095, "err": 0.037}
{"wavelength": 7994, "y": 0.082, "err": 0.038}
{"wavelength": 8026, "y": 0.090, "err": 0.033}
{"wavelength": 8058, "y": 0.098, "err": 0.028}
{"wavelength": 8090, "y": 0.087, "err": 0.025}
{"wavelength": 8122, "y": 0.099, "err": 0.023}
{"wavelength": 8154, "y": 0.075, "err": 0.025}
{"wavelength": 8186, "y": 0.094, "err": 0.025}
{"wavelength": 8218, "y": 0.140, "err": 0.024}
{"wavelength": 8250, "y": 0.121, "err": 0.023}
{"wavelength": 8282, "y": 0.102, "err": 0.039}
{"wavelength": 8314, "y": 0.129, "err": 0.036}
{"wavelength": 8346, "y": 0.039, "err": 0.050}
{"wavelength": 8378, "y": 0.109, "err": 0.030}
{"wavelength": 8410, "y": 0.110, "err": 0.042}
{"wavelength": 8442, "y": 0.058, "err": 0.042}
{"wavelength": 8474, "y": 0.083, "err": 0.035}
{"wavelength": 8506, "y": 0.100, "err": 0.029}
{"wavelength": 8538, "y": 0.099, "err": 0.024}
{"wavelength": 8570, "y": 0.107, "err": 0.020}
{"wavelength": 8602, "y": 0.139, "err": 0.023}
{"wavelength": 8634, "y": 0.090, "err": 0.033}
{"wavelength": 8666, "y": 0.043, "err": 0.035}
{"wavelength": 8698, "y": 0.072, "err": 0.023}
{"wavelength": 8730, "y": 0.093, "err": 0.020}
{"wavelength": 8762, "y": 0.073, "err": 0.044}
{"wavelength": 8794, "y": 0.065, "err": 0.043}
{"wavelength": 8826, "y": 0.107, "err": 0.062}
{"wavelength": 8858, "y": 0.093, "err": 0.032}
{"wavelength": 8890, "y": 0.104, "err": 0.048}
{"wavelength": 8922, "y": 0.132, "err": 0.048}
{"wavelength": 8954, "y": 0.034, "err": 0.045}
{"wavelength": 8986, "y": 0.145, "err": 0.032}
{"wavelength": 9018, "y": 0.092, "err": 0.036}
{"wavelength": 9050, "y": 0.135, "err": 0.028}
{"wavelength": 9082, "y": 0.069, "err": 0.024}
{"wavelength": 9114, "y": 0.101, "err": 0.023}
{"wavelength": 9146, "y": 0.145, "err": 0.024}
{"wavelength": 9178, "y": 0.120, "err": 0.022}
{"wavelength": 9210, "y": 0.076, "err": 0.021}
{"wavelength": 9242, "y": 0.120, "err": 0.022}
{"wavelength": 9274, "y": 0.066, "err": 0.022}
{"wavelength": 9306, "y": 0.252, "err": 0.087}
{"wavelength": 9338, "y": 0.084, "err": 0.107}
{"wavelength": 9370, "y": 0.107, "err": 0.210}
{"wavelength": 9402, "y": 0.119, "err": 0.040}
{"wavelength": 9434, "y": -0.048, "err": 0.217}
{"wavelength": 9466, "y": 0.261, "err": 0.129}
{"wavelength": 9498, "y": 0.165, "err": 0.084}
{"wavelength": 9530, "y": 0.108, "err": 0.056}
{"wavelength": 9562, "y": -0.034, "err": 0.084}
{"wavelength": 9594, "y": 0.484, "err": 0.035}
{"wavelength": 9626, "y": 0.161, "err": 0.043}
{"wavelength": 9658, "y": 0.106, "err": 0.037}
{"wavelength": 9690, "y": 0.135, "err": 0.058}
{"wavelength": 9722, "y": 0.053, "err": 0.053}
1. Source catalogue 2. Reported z 0.92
